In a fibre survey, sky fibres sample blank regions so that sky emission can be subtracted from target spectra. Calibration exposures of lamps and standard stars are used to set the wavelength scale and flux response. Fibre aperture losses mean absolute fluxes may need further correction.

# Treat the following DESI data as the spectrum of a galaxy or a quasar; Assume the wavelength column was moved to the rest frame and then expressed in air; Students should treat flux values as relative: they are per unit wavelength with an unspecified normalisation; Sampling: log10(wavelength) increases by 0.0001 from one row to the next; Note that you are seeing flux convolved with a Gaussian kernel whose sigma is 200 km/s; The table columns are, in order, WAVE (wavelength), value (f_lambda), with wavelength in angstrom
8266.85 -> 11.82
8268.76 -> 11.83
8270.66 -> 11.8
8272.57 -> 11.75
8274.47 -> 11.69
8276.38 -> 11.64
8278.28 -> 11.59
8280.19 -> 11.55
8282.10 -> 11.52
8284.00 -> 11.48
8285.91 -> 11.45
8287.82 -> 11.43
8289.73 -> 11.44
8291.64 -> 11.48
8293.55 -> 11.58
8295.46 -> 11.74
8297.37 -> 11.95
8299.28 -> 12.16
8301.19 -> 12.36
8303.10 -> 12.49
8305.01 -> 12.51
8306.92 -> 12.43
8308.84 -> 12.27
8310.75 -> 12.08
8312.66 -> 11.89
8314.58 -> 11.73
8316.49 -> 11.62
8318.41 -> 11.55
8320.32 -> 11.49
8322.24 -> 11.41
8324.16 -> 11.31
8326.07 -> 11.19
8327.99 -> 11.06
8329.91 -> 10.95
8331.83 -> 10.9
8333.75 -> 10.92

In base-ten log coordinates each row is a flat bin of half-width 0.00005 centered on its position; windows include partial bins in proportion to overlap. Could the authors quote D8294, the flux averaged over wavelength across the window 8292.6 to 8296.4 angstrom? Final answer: 11.7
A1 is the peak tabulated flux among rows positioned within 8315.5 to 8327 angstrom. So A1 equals 11.62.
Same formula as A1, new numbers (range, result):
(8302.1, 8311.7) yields 12.51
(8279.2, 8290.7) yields 11.55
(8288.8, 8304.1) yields 12.49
